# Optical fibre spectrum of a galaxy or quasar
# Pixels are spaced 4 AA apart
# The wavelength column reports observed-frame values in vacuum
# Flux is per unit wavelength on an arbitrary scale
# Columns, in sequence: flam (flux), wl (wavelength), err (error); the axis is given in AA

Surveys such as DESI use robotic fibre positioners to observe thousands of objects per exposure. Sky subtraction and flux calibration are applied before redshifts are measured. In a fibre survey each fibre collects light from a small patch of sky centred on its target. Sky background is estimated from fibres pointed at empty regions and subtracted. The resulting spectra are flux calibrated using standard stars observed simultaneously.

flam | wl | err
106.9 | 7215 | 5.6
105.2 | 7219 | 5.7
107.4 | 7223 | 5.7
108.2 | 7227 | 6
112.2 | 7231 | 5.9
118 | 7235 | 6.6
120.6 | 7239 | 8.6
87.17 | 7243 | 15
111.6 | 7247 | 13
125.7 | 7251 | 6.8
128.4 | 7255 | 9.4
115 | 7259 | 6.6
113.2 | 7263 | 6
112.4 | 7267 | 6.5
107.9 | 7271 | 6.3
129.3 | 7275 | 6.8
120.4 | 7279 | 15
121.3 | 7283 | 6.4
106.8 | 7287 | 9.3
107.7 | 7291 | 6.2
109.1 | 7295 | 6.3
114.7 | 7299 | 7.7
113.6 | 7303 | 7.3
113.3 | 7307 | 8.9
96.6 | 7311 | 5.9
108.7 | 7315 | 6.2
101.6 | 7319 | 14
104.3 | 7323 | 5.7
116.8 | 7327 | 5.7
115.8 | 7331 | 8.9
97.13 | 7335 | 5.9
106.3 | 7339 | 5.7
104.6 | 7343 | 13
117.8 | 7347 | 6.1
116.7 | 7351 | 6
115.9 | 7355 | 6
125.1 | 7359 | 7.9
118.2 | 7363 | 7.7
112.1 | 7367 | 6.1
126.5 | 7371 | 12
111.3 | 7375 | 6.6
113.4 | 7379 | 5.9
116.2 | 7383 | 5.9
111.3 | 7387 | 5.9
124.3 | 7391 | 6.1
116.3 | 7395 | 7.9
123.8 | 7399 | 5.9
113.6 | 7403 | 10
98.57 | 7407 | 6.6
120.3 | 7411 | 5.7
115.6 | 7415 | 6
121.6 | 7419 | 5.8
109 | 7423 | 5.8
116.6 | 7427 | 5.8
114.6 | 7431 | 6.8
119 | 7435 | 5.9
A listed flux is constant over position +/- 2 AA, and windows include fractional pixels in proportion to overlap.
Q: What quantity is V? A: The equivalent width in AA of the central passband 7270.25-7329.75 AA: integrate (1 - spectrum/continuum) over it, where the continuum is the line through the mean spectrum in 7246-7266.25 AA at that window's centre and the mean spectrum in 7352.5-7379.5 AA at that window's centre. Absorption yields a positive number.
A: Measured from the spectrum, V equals 3.4 AA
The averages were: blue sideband 119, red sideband 118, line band 112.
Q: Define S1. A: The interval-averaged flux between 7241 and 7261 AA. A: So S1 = 114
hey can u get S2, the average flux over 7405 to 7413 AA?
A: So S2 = 109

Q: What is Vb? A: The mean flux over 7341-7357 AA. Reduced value 114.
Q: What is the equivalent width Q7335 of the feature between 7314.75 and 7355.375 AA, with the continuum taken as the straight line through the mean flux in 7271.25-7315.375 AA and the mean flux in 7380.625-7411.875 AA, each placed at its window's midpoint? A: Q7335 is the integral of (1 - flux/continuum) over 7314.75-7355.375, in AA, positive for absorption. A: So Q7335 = 1.6 AA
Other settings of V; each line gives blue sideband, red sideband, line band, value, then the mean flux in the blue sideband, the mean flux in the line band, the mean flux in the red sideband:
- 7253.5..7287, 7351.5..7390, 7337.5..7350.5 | 0.7 AA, 118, 111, 117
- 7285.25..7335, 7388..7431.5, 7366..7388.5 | -0.4 AA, 109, 115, 116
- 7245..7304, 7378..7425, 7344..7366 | -0.4 AA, 116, 118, 115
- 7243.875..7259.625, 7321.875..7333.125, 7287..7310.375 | 0.9 AA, 118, 110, 113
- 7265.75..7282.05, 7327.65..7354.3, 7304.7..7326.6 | 1.4 AA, 118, 106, 110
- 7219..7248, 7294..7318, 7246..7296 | -3.4 AA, 109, 116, 109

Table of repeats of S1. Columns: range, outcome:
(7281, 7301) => 112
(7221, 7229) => 108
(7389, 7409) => 115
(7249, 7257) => 127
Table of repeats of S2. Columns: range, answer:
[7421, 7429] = 113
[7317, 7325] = 103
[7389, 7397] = 120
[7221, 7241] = 113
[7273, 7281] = 125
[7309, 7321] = 102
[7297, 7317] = 109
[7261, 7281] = 117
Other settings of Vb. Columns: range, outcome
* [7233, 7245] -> 109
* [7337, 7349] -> 110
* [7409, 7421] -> 119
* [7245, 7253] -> 119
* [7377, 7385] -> 115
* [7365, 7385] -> 116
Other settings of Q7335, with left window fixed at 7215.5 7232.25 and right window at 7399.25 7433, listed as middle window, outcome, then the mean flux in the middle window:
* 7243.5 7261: -1.4 AA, 117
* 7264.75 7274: -0.2 AA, 112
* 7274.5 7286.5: -1.2 AA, 121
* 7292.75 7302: -0.1 AA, 112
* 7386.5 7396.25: -0.4 AA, 118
